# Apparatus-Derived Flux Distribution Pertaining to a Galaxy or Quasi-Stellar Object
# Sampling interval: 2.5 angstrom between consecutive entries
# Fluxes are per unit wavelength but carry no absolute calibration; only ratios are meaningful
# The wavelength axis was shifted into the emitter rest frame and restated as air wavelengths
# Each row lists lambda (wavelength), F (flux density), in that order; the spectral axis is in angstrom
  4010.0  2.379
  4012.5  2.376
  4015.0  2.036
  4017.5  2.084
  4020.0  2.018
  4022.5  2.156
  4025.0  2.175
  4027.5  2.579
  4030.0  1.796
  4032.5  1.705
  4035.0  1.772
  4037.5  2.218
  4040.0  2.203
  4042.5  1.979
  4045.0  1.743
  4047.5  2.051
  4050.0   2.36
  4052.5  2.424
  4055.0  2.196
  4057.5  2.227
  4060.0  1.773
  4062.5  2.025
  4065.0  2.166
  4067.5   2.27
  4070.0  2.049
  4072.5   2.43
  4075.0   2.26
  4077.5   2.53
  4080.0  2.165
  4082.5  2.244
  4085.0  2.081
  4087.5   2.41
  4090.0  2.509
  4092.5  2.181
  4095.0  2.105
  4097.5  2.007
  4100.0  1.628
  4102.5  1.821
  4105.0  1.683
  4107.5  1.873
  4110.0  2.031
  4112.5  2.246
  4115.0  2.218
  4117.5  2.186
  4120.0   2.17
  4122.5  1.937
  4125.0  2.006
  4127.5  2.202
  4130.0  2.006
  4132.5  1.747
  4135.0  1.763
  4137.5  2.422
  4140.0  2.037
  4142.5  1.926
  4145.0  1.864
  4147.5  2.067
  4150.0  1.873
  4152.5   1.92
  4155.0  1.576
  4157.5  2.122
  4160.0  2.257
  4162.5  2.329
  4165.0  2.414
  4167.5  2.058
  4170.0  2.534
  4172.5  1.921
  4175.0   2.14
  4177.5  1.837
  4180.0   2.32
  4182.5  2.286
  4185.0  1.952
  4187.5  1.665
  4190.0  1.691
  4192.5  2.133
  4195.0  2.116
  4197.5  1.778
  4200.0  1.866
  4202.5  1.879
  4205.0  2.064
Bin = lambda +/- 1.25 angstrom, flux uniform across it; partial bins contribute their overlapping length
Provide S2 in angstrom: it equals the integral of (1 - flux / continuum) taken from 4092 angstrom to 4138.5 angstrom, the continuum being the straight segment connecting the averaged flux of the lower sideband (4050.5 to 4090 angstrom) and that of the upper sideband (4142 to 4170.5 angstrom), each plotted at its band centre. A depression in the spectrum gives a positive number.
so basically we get 2.99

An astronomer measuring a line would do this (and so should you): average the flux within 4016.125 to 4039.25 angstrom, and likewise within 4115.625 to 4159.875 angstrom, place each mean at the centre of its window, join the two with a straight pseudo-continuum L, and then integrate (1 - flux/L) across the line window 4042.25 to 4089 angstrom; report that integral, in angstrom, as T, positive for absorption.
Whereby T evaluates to -3.3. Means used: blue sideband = 2.06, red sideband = 2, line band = 2.18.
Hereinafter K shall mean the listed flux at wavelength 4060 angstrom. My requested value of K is 1.773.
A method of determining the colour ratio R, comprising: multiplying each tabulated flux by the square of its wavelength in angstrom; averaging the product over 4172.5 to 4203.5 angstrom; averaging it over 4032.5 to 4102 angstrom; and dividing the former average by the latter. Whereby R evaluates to 0.98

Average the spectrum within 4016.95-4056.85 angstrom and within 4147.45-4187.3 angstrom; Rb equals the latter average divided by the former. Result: 1.0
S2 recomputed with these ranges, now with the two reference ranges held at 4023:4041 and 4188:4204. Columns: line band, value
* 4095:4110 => 1.1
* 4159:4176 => -2.7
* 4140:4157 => 0.5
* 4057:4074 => -0.8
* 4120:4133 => -0.3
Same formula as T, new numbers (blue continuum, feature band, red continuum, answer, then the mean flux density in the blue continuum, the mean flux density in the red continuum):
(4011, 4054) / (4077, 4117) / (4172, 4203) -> -1.1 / 2.1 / 1.97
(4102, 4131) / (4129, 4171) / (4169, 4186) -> 0.9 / 2.04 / 2.14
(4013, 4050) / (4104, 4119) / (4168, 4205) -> -0.1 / 2.05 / 2.01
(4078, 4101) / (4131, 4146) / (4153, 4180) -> 1.2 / 2.17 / 2.12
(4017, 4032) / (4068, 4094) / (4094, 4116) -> -3.7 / 2.12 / 1.95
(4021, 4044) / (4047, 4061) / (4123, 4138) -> -0.9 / 2.06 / 2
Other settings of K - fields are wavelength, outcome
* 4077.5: 2.53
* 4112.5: 2.246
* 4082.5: 2.244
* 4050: 2.36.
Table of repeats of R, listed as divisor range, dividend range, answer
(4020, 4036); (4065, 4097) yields 1.14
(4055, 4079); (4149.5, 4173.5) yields 1.01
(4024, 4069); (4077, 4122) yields 1.03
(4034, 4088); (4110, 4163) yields 0.98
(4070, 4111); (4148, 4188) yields 1.02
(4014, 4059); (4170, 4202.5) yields 1.02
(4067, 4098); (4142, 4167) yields 0.94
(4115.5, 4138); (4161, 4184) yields 1.10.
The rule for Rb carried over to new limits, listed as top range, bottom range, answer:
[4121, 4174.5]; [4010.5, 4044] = 0.98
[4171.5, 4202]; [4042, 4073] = 0.93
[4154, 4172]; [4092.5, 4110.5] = 1.15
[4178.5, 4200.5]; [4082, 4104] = 0.94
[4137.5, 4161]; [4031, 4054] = 0.97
